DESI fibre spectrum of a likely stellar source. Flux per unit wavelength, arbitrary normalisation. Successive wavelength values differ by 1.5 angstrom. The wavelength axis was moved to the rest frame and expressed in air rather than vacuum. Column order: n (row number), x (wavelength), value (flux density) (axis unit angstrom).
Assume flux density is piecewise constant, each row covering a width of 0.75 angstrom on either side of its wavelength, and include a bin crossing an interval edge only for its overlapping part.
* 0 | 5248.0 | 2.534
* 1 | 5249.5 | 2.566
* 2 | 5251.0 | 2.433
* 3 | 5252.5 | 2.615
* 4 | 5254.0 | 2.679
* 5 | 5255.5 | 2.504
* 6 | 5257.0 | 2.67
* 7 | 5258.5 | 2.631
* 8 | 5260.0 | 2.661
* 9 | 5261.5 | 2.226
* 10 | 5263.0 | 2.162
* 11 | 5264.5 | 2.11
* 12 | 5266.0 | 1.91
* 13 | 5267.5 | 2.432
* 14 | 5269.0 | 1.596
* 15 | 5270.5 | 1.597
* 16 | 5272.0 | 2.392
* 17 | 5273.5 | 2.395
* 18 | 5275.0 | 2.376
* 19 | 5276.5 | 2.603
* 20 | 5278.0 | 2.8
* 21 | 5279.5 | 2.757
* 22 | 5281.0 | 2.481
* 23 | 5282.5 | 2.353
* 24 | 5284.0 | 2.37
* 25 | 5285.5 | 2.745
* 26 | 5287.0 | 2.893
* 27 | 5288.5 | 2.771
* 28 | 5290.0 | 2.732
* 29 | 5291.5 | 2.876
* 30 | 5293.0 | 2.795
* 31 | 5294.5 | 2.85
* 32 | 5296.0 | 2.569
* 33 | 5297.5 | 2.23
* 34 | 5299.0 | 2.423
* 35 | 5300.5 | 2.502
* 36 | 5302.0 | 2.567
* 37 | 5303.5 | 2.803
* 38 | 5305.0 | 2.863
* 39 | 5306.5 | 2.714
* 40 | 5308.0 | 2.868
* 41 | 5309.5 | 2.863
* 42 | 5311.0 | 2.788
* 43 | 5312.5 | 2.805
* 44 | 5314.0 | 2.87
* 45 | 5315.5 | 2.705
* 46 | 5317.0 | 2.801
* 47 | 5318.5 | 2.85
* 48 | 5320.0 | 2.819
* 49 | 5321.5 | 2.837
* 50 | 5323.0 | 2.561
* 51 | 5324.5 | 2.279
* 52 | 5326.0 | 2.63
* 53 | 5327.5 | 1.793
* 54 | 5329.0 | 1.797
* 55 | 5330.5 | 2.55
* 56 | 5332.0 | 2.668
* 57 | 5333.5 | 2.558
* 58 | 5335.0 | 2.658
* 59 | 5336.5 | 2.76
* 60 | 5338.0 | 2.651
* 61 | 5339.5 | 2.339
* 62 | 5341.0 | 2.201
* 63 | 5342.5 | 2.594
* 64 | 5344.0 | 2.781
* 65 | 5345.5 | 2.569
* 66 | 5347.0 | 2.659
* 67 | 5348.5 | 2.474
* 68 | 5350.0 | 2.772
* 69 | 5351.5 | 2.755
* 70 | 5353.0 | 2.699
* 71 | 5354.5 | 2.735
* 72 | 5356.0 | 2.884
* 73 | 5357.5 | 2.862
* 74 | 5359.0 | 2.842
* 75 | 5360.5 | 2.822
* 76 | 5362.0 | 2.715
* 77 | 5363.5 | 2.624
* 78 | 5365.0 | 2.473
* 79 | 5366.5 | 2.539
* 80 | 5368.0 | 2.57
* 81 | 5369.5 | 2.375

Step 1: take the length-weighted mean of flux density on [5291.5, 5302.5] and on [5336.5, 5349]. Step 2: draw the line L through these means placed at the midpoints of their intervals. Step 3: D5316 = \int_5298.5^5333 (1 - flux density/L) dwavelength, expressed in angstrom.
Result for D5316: -0.75 angstrom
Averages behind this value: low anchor 2.58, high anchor 2.55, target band 2.63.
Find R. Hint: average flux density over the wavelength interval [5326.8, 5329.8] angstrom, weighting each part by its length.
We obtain 1.81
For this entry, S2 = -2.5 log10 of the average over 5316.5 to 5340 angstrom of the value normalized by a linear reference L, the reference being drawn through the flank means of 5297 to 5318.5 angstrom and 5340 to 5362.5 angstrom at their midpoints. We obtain 0.069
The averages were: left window 2.71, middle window 2.53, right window 2.69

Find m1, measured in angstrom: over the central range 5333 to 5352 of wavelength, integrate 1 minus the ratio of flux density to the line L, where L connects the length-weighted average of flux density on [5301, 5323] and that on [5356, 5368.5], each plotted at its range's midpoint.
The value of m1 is 0.9 angstrom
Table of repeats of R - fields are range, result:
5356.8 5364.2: 2.77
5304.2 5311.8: 2.82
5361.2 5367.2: 2.59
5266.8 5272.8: 2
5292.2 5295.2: 2.82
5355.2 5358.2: 2.87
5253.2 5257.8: 2.62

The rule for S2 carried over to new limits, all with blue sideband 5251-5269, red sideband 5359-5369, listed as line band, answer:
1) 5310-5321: -0.12 mag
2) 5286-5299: -0.10 mag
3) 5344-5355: -0.03 mag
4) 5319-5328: 0.01 mag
